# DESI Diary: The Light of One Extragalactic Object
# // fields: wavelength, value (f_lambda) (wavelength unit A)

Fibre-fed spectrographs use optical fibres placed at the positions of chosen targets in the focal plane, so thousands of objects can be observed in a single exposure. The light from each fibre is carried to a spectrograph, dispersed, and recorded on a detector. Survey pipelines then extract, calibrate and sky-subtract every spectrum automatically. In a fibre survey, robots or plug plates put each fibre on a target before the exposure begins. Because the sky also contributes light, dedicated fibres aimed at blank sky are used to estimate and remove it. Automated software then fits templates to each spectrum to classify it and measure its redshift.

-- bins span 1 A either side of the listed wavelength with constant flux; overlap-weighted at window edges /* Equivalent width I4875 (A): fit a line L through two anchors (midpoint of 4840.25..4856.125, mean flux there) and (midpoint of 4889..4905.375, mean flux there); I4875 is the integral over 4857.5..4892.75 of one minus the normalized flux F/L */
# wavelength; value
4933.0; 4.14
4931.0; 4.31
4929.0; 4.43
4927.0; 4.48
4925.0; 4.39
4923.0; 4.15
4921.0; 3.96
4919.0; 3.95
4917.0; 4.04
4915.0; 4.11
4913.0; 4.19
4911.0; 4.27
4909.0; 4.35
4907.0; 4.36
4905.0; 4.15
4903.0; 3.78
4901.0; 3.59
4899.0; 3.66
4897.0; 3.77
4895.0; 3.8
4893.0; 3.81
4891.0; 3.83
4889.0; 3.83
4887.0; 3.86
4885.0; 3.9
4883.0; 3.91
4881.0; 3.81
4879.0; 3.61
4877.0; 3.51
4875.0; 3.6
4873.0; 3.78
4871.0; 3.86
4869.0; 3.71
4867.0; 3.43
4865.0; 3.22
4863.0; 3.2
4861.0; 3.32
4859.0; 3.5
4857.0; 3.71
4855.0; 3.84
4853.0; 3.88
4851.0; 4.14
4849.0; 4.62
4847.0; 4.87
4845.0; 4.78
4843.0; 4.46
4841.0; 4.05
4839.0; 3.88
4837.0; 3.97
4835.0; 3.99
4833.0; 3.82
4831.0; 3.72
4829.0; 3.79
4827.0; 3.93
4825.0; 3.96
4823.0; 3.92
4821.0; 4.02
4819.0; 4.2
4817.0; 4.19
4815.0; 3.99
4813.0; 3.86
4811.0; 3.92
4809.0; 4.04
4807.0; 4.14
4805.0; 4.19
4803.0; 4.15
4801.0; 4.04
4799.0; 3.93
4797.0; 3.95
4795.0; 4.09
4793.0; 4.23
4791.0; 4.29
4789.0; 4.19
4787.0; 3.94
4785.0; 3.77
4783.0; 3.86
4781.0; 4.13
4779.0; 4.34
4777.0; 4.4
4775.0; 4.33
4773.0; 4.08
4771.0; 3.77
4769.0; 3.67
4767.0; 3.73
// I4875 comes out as 3.31 A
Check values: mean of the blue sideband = 4.33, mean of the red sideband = 3.79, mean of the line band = 3.64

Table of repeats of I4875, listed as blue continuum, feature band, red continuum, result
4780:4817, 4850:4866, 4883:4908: 1.4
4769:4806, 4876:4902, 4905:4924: 2.4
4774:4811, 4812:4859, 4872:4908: -1.0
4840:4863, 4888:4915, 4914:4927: 1.0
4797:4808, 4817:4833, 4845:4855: 1.0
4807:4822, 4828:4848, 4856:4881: -1.6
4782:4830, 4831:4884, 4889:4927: 2.1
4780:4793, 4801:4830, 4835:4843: 0.1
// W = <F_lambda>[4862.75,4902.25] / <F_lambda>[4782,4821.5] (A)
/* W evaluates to 0.91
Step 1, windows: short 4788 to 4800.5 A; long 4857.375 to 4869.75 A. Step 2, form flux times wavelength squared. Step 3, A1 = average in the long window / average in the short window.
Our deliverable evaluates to 0.85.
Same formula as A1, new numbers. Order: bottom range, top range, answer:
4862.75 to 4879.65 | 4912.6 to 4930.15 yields 1.20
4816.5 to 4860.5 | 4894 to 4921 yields 1.02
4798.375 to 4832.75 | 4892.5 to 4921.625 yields 1.04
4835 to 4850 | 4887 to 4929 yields 0.95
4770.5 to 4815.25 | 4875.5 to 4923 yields 1.00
